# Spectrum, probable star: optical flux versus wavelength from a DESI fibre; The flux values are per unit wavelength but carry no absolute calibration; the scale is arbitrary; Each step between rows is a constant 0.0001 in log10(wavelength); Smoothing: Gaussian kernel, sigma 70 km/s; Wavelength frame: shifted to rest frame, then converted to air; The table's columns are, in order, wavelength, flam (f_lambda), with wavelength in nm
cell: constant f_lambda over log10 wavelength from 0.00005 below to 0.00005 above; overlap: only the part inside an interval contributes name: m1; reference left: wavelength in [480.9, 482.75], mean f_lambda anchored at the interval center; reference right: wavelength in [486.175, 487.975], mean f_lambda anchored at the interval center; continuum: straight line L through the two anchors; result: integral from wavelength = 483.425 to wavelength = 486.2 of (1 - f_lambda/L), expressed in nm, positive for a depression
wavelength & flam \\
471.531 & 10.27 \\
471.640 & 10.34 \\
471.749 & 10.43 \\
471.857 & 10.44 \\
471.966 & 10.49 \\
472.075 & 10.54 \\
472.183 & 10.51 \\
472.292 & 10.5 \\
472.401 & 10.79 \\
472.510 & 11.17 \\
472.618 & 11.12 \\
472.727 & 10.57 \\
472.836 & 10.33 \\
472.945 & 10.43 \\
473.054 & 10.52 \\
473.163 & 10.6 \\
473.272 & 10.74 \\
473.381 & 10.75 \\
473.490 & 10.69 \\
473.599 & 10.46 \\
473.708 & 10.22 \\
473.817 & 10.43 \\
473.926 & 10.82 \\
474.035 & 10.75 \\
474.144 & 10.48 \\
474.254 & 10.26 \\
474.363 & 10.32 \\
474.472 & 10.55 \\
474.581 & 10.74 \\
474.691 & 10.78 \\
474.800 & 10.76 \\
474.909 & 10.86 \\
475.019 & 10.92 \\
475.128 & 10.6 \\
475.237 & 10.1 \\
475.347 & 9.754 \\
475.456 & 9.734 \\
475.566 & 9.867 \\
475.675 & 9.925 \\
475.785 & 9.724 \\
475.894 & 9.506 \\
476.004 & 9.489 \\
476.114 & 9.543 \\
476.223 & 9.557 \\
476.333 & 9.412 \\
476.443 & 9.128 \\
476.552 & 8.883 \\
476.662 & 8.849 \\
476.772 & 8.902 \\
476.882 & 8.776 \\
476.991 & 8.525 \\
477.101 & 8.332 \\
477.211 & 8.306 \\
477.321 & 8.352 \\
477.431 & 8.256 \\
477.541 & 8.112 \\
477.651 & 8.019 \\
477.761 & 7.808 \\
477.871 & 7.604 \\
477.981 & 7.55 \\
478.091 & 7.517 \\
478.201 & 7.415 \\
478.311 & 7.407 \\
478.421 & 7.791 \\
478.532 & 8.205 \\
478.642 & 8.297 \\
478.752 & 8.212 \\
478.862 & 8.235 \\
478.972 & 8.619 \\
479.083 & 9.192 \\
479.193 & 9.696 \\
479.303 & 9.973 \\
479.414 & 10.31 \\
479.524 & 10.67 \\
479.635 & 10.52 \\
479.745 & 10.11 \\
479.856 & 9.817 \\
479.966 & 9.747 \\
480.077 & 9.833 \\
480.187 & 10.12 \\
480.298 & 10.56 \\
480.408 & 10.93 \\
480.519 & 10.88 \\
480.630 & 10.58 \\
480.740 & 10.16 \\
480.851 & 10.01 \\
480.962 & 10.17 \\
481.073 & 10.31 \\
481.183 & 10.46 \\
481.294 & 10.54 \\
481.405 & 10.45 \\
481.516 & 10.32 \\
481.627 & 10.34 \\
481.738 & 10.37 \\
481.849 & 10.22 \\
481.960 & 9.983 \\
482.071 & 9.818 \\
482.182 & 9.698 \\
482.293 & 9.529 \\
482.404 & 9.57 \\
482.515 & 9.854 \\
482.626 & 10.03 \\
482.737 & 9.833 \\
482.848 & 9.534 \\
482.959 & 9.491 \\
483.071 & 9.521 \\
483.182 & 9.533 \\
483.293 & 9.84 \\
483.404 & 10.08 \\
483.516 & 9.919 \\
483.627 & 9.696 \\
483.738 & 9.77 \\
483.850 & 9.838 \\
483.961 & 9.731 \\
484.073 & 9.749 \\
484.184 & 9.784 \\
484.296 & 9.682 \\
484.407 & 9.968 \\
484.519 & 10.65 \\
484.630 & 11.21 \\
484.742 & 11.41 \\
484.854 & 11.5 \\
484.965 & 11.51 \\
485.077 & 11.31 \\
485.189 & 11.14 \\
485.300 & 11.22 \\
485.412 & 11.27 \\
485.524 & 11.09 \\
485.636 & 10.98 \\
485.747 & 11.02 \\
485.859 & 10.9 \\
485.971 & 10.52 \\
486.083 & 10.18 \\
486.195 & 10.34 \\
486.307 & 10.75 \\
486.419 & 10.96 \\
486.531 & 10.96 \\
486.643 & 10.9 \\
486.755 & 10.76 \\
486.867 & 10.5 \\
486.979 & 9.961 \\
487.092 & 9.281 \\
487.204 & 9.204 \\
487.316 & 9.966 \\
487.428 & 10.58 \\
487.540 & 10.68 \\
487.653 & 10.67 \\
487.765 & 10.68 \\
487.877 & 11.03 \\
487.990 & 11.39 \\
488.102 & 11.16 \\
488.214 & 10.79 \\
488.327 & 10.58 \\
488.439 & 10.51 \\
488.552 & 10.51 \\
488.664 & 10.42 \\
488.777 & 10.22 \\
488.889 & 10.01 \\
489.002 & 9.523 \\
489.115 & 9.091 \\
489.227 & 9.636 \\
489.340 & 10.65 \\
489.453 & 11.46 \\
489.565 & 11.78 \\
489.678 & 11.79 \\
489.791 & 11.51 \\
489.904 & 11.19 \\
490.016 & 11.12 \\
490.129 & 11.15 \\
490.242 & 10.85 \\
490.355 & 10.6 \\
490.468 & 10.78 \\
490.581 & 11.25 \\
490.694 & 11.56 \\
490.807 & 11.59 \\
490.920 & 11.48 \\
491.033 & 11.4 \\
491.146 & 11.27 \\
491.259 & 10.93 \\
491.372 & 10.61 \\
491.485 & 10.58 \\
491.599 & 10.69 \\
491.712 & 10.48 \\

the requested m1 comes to -0.07 nm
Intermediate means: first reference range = 10.1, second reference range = 10.5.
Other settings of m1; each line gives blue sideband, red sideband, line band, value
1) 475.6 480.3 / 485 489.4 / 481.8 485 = -0.04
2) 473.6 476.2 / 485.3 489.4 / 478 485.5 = 0.36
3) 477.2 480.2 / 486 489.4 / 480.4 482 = -0.20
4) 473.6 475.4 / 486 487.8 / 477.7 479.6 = 0.35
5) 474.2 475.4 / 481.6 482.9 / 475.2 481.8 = 0.56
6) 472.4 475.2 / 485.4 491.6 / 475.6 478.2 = 0.48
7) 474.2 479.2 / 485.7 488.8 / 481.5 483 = -0.01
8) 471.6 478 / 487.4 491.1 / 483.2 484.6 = 0.08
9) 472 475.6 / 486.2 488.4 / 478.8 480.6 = 0.10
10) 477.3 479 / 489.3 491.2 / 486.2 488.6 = -0.02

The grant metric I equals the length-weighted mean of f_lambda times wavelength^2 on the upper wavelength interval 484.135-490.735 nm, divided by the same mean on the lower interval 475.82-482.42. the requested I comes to 1.2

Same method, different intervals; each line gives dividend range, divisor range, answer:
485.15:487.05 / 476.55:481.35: 1.21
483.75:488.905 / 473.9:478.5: 1.19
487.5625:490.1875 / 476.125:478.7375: 1.35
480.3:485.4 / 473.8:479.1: 1.14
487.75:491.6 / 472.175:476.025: 1.11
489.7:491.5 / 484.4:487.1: 1.05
